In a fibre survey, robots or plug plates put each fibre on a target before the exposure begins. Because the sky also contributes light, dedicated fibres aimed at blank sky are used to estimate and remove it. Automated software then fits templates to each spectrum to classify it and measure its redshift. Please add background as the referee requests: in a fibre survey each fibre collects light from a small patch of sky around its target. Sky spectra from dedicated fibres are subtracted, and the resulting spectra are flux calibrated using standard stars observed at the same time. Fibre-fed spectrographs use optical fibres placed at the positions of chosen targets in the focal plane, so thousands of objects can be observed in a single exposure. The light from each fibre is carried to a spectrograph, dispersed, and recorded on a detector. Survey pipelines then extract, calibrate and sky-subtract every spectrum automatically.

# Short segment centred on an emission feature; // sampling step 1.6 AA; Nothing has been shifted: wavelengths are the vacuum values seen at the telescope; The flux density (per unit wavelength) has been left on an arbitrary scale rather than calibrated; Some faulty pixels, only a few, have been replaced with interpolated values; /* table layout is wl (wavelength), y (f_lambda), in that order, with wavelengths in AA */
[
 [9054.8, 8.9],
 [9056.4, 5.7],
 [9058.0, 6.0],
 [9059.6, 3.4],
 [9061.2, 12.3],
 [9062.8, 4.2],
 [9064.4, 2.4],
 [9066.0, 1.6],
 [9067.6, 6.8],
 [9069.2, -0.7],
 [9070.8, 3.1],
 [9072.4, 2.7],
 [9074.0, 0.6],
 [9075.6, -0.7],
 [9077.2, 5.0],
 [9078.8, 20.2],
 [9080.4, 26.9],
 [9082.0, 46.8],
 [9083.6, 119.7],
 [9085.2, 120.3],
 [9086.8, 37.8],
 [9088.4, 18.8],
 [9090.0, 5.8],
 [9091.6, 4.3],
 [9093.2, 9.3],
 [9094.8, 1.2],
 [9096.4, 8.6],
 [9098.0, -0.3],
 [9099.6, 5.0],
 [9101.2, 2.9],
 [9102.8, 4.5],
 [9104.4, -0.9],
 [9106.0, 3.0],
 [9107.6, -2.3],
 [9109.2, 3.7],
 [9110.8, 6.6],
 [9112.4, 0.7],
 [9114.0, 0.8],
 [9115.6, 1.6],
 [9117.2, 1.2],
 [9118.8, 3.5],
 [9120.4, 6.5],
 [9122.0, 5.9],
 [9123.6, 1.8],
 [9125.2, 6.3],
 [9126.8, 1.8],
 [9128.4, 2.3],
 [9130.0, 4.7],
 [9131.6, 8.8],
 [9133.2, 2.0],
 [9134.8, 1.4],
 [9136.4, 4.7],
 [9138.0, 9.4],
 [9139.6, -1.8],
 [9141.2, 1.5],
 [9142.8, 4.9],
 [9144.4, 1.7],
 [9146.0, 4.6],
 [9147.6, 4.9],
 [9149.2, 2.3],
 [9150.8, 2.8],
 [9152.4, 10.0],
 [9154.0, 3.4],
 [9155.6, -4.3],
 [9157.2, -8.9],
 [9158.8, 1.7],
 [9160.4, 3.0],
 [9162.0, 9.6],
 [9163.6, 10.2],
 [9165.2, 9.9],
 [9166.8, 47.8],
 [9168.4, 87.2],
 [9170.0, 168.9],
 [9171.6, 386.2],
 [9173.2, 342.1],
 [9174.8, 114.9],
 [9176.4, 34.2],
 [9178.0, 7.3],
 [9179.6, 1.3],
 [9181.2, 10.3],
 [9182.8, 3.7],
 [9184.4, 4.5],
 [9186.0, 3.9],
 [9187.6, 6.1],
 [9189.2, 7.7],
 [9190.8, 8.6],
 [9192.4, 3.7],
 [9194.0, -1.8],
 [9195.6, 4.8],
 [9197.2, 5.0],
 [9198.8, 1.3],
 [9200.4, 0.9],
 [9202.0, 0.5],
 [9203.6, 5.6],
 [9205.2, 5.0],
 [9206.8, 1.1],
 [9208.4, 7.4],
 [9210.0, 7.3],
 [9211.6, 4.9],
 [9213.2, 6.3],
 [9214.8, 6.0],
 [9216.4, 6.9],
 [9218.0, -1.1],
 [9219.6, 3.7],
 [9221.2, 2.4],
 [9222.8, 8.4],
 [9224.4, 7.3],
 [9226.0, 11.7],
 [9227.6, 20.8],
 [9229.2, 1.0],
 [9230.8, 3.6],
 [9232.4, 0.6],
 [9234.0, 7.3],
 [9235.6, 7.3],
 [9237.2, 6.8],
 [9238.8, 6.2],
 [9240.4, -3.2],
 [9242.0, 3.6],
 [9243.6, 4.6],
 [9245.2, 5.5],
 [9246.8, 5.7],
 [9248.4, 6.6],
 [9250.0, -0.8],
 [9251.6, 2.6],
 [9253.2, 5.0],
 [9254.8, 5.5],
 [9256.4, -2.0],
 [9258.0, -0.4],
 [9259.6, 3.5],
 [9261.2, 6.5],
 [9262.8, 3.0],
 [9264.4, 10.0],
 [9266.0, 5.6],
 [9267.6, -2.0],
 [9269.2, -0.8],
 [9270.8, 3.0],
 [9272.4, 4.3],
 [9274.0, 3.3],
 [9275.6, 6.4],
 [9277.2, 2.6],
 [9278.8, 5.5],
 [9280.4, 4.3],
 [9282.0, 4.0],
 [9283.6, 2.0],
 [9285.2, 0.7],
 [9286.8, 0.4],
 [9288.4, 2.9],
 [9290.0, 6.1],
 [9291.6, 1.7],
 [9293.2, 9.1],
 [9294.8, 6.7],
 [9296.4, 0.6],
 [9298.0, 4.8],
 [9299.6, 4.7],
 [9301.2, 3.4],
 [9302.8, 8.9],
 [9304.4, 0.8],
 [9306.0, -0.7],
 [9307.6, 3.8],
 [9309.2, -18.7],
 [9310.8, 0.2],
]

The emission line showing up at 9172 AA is [O III] 5007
